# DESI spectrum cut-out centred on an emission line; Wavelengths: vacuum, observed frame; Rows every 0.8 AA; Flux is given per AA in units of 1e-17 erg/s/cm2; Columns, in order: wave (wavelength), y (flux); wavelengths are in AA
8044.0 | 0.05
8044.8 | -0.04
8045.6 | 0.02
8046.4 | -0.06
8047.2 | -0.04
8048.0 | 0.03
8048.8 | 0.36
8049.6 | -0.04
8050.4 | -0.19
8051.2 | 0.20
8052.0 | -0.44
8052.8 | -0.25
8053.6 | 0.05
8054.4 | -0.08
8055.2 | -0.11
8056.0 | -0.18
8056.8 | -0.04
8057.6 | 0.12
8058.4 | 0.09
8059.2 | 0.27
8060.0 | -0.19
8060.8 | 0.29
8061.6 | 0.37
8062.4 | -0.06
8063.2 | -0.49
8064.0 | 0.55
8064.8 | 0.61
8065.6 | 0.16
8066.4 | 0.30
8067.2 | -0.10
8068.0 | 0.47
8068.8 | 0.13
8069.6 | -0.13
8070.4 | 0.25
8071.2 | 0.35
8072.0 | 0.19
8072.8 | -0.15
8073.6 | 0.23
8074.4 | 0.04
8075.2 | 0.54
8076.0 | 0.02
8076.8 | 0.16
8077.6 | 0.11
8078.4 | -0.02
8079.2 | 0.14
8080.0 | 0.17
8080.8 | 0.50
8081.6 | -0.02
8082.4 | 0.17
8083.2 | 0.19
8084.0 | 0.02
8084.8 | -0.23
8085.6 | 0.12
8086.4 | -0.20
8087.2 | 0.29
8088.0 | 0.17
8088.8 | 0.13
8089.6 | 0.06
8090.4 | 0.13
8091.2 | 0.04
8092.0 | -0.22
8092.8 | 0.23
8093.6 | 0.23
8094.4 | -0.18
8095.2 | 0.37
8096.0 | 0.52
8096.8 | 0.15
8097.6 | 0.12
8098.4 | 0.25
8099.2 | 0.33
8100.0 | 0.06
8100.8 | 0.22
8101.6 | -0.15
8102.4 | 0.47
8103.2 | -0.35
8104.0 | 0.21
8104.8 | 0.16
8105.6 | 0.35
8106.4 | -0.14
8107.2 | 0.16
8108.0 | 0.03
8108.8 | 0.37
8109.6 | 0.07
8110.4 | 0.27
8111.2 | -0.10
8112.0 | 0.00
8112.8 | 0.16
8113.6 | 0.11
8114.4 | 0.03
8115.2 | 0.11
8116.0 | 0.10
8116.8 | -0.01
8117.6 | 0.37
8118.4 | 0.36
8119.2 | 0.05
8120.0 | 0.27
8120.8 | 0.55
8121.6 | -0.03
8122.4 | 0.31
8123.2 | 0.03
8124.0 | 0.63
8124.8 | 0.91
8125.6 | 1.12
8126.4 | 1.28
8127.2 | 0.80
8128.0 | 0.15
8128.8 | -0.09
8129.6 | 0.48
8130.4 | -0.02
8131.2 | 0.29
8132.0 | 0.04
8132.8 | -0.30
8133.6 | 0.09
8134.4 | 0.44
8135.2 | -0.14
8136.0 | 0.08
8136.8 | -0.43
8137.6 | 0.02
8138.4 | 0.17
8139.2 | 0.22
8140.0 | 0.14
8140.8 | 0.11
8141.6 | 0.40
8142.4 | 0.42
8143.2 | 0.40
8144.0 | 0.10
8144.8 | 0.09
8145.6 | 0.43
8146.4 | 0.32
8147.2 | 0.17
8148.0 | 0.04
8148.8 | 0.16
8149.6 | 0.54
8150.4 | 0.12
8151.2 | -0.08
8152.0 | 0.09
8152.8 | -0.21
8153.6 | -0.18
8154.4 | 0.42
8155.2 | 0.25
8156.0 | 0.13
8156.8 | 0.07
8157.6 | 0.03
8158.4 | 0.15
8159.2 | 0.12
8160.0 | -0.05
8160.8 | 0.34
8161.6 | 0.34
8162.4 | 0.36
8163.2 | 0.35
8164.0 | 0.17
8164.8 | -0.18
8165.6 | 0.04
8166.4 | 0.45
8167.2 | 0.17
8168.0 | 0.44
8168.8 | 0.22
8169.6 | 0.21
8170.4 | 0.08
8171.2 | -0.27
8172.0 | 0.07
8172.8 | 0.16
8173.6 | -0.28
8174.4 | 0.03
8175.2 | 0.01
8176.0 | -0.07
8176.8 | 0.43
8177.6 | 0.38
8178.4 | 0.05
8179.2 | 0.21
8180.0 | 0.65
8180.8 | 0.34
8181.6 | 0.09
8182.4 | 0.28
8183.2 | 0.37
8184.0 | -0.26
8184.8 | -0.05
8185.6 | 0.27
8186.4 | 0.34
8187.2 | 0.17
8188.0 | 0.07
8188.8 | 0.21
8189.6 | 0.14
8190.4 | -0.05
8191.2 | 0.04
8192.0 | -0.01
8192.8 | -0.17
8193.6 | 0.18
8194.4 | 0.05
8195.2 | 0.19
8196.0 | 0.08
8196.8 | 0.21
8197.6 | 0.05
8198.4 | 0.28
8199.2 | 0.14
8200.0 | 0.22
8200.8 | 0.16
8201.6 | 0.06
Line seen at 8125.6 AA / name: H-gamma 4340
